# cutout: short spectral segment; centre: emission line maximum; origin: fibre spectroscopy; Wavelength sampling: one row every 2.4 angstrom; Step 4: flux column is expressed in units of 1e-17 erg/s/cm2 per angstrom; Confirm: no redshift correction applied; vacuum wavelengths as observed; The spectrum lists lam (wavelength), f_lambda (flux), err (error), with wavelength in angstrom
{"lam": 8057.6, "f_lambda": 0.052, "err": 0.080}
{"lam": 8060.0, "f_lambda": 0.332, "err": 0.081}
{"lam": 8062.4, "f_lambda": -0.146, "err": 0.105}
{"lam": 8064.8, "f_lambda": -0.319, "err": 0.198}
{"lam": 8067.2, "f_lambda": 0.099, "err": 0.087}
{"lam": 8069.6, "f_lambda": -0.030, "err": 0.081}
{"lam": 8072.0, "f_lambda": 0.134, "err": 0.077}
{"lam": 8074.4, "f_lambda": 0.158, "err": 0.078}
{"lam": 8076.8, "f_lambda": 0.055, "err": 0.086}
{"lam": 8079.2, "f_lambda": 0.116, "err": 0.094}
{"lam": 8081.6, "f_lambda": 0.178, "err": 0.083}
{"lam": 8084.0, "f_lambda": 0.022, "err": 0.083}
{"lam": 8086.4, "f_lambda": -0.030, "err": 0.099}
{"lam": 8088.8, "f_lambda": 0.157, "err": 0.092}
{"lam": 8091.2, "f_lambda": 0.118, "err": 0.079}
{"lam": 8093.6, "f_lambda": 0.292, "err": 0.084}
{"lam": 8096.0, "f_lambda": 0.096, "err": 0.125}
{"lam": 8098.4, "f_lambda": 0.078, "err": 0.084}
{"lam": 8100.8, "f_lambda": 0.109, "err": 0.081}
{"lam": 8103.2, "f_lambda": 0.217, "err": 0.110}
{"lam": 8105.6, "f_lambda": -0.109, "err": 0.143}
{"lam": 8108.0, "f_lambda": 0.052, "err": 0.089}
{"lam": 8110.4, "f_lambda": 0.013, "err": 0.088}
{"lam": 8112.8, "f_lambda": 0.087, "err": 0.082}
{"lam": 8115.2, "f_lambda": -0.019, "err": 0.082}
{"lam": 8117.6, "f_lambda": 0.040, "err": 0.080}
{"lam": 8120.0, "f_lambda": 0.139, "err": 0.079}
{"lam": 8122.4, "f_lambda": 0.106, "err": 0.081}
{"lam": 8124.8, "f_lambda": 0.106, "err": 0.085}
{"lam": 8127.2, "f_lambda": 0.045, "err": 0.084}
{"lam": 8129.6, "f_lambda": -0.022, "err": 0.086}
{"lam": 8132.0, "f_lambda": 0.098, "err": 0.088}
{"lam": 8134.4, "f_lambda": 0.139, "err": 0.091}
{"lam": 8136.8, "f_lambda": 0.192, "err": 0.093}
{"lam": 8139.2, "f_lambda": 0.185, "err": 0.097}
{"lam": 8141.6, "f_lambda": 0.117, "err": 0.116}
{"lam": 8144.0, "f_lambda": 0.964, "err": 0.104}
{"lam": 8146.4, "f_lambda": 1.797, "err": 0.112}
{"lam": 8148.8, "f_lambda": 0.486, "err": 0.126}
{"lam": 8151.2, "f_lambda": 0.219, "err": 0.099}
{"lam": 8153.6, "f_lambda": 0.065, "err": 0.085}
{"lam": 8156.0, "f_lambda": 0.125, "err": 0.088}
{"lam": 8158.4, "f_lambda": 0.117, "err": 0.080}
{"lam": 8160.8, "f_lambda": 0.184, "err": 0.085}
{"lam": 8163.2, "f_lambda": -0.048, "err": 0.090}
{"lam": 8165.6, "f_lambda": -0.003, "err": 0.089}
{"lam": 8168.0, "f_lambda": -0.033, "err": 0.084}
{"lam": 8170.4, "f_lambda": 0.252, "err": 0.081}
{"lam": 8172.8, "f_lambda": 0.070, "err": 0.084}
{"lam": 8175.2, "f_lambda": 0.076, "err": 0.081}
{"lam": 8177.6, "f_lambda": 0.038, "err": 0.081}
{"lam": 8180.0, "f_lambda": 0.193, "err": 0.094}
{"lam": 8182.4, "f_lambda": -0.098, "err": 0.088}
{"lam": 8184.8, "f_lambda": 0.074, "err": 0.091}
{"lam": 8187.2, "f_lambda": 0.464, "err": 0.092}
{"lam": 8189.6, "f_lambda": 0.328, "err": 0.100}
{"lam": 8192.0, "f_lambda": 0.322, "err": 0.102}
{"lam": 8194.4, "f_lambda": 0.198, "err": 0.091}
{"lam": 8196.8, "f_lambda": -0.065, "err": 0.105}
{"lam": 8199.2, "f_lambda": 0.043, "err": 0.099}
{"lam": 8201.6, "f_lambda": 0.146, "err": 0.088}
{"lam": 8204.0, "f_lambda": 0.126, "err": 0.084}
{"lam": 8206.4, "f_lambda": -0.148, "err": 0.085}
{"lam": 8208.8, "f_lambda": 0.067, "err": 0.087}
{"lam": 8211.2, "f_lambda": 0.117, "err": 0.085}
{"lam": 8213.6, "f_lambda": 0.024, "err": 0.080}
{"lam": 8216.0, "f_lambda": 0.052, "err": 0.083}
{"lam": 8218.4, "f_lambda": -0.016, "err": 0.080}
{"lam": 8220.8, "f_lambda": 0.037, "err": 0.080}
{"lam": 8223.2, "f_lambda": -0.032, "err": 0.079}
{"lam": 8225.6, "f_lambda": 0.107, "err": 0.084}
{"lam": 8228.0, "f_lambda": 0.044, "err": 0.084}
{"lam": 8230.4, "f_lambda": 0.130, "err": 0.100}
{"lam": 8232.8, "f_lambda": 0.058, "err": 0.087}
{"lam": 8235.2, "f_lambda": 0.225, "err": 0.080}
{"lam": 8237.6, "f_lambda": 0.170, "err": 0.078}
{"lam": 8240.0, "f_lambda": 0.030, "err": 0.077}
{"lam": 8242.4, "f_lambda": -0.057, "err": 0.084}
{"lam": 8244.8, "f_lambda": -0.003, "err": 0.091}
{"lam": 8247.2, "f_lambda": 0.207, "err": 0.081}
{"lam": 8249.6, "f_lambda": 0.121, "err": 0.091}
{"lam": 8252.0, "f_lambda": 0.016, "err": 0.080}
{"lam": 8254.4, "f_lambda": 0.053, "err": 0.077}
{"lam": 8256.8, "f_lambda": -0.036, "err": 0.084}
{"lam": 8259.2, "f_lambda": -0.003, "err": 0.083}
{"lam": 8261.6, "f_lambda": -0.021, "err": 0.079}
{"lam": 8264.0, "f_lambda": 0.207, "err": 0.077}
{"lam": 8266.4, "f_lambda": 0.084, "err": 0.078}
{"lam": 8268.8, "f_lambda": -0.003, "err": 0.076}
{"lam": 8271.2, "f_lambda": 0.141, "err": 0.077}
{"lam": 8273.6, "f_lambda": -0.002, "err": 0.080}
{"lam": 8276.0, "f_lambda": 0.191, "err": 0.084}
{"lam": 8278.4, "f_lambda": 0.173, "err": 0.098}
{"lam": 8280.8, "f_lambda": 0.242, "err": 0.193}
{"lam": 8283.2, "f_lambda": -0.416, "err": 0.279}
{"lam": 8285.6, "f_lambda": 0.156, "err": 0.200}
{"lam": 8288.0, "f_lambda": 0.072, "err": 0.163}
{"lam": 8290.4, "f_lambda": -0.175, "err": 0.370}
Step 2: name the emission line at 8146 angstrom Hgamma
